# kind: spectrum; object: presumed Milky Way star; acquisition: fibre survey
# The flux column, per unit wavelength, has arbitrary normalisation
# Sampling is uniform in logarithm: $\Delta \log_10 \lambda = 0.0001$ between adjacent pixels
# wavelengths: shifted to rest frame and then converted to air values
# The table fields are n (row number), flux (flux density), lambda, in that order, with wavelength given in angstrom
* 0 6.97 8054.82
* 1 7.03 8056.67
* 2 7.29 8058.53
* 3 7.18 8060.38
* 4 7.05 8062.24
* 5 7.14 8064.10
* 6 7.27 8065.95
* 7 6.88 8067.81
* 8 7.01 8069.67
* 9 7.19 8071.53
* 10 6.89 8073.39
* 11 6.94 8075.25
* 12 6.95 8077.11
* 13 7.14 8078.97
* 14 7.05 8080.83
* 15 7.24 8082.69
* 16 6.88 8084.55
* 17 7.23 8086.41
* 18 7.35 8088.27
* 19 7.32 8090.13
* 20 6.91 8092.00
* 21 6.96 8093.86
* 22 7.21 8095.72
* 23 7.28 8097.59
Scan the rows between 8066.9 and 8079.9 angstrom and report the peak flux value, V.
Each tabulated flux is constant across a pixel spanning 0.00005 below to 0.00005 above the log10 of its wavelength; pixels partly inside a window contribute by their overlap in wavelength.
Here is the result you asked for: 7.19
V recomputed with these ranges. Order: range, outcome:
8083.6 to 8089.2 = 7.35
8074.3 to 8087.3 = 7.24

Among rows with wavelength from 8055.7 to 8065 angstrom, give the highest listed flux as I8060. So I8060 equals 7.29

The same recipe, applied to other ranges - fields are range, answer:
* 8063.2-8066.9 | 7.27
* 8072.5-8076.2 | 6.94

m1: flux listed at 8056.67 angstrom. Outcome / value 7.03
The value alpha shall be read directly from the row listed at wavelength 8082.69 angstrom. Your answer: 7.24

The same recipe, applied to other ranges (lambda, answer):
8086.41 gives 7.23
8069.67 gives 7.01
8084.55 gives 6.88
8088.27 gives 7.35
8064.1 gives 7.14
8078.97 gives 7.14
